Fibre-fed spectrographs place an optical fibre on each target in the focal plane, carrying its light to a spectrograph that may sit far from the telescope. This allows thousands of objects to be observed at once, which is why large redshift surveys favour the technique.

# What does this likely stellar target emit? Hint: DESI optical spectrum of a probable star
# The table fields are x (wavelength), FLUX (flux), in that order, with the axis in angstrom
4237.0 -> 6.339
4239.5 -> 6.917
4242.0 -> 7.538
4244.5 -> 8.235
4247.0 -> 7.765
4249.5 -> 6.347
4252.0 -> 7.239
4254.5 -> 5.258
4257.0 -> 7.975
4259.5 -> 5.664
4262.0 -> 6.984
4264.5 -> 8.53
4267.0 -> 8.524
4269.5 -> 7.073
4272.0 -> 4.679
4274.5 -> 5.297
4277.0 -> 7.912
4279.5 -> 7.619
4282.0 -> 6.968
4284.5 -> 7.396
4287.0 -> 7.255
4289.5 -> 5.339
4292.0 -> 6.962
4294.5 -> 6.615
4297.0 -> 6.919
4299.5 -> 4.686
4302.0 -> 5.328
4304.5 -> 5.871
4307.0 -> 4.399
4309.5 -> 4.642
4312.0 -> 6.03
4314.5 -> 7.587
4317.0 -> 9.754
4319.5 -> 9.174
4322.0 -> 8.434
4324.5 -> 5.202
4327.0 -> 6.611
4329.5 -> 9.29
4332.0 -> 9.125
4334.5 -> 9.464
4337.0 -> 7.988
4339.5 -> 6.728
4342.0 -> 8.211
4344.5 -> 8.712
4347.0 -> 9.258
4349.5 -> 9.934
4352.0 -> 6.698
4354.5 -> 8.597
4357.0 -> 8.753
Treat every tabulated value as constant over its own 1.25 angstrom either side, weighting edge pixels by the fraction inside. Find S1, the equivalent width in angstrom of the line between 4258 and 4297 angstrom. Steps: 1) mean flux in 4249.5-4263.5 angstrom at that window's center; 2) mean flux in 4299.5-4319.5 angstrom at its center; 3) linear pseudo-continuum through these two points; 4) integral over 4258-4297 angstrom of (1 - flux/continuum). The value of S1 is -2.1 angstrom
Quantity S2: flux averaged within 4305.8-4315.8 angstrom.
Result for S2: 5.69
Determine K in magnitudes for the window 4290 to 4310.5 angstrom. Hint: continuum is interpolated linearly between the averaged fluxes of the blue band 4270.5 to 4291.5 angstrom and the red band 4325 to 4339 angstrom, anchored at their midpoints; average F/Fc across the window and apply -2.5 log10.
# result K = 0.253 mag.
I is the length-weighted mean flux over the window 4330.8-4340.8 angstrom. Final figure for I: 8.32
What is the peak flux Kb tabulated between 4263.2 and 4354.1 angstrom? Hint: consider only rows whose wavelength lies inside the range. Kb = 9.934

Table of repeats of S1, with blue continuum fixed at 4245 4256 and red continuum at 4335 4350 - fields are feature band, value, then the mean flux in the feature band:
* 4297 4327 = 5.4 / 6.49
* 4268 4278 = 1.3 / 6.26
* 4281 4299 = 1.9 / 6.69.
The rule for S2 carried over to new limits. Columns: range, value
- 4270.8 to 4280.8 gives 6.39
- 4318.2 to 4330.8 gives 7.76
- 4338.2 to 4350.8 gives 8.56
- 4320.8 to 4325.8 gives 6.8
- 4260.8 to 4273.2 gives 7.17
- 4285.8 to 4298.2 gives 6.61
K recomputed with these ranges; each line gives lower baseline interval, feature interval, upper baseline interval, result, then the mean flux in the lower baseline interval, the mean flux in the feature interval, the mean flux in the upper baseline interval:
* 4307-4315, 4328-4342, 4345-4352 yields -0.09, 5.68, 8.46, 8.98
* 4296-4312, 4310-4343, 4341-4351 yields -0.09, 5.34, 7.89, 8.99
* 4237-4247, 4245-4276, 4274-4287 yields 0.07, 7.44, 6.82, 7.16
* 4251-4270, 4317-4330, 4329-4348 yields 0.06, 7.16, 7.85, 8.56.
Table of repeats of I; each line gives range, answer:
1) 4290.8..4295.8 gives 6.79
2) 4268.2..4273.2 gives 5.91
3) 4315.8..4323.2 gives 9.12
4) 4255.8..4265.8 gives 7.29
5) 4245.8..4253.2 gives 7.11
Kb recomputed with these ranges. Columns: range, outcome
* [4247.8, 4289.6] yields 8.53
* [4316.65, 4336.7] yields 9.754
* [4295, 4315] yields 7.587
